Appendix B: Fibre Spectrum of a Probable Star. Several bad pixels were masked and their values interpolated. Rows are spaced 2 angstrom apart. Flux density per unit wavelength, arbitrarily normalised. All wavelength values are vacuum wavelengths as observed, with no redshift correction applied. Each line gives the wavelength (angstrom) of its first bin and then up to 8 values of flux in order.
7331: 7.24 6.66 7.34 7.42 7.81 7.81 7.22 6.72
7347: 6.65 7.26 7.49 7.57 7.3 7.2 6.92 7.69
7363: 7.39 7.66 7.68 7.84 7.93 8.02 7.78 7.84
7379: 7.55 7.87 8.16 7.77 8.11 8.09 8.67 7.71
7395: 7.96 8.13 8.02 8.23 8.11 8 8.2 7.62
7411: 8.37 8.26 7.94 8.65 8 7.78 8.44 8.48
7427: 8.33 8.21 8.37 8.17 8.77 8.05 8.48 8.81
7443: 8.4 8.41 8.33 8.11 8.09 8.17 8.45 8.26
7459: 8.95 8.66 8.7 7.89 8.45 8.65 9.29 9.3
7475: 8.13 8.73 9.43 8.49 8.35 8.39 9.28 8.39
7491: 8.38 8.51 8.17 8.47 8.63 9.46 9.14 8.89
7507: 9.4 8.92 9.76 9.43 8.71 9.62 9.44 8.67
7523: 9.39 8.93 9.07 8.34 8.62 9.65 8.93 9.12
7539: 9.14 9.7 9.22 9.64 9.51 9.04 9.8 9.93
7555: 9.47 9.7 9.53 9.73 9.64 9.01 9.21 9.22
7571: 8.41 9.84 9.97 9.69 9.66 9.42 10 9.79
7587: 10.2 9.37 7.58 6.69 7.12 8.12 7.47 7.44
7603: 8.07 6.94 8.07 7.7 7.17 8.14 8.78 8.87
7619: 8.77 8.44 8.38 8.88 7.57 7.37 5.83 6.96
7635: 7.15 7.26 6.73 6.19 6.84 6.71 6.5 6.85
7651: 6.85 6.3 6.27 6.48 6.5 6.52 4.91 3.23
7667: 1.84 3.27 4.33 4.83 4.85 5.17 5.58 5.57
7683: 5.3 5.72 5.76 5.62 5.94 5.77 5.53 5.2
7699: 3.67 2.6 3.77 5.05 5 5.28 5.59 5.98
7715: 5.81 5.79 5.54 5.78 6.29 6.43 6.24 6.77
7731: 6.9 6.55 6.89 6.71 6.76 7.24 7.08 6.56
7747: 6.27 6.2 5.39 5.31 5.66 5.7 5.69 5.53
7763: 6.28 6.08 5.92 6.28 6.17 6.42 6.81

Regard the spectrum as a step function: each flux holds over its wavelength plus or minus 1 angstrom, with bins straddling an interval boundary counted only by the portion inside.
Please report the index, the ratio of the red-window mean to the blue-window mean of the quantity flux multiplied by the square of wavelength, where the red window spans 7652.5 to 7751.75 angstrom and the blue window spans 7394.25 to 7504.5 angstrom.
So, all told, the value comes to 0.71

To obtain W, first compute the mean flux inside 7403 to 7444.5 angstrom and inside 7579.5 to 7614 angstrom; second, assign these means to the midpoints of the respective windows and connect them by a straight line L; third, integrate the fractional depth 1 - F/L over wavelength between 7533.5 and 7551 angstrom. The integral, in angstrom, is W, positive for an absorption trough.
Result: -2.3 angstrom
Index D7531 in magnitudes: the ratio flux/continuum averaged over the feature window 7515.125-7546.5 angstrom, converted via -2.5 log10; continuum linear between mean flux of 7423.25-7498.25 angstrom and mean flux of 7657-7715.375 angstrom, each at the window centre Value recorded -0.23 mag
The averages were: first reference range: 8.5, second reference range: 4.99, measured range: 9.16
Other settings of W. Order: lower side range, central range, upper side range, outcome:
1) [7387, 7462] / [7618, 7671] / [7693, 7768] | 0.64 angstrom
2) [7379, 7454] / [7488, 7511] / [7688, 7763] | -3.85 angstrom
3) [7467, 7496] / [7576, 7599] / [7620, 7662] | -3.84 angstrom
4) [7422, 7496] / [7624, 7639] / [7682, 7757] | -1.23 angstrom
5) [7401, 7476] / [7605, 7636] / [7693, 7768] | -4.89 angstrom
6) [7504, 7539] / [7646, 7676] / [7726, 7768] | 8.44 angstrom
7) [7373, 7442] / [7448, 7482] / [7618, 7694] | -3.98 angstrom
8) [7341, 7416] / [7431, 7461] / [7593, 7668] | -3.35 angstrom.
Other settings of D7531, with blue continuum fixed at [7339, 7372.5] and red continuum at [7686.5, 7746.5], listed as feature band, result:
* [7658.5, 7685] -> 0.25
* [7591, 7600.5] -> -0.16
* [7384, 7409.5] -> -0.12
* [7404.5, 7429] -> -0.15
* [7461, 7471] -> -0.23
